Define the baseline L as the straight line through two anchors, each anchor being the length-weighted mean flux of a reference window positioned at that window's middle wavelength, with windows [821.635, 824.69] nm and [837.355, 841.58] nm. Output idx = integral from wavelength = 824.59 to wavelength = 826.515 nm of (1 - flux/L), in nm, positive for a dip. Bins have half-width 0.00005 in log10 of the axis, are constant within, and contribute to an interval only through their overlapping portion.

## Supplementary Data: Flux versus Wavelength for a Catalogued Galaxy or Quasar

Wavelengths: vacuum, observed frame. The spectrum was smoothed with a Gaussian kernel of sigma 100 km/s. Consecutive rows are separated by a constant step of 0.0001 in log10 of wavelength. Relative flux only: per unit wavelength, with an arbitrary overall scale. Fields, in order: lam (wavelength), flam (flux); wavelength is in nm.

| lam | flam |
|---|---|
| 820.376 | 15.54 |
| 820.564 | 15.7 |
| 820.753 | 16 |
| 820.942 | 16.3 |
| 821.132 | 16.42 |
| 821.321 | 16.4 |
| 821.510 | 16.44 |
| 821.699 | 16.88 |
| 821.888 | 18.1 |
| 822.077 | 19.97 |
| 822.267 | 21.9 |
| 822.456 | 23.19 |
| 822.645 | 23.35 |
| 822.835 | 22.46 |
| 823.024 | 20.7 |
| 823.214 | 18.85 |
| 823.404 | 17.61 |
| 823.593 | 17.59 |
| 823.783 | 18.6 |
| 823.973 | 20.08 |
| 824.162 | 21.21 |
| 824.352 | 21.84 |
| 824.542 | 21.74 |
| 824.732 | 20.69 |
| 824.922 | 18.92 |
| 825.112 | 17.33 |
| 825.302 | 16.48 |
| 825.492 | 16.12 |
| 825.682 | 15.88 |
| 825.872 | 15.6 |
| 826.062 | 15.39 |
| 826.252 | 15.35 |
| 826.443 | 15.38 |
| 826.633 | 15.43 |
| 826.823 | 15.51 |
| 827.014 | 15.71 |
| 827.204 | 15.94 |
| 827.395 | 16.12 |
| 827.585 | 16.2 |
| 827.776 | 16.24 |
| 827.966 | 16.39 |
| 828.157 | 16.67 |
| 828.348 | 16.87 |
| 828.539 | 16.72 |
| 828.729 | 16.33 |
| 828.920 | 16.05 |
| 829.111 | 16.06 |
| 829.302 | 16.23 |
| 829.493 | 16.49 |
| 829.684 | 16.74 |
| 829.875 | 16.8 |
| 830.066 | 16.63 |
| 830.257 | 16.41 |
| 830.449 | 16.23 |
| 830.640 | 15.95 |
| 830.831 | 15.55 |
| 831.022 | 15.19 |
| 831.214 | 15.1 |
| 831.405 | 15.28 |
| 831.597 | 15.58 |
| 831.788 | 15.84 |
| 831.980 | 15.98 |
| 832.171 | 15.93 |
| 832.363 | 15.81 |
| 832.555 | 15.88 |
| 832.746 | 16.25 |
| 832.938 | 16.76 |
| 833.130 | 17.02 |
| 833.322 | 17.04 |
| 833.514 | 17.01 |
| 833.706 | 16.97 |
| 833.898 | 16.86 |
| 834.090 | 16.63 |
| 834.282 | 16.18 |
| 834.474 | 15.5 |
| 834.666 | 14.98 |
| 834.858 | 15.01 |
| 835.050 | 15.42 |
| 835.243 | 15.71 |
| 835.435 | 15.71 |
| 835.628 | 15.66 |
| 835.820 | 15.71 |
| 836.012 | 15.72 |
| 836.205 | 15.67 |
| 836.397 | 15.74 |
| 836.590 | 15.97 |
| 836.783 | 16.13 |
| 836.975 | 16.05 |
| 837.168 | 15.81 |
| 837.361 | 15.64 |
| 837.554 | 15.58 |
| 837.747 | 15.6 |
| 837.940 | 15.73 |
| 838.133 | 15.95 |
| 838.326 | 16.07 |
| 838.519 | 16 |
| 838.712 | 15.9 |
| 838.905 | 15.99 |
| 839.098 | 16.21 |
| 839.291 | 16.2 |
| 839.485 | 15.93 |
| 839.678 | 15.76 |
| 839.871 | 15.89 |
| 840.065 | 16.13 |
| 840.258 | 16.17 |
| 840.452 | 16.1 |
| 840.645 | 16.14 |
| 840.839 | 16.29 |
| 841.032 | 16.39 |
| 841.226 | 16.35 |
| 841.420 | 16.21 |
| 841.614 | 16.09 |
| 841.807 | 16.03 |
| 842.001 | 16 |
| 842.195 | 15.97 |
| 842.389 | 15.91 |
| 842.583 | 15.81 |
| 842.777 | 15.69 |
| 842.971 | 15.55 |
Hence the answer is 0.28 nm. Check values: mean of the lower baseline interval 20.3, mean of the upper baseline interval 16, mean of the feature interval 16.8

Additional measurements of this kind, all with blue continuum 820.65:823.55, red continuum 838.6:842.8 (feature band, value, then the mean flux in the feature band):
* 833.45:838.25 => 0.27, 15.9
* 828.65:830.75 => 0.17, 16.3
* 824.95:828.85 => 0.44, 16.1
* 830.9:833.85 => 0.21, 16.1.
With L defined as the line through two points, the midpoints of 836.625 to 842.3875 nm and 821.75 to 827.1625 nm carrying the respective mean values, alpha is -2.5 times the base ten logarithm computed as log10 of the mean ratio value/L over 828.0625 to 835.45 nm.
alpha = 0.08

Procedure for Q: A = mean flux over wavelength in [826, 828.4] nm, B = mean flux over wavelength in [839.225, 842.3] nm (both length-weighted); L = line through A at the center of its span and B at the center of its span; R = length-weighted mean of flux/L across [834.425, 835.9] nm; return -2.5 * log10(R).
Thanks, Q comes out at 0.04 mag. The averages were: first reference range 15.9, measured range 15.5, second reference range 16.1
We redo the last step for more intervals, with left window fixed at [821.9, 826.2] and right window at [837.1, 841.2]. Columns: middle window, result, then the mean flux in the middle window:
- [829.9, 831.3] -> 0.12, 15.9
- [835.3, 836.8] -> 0.06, 15.8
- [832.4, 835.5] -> 0.06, 16.2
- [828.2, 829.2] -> 0.12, 16.4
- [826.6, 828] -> 0.16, 16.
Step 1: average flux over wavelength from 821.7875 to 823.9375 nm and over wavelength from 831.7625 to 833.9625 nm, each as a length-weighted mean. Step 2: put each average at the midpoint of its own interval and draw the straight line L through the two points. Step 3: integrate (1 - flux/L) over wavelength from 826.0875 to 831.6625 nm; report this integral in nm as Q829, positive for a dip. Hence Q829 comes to 0.59 nm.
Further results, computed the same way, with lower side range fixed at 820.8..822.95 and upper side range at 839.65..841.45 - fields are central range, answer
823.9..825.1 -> -0.11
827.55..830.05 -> 0.22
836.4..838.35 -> 0.10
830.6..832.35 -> 0.20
